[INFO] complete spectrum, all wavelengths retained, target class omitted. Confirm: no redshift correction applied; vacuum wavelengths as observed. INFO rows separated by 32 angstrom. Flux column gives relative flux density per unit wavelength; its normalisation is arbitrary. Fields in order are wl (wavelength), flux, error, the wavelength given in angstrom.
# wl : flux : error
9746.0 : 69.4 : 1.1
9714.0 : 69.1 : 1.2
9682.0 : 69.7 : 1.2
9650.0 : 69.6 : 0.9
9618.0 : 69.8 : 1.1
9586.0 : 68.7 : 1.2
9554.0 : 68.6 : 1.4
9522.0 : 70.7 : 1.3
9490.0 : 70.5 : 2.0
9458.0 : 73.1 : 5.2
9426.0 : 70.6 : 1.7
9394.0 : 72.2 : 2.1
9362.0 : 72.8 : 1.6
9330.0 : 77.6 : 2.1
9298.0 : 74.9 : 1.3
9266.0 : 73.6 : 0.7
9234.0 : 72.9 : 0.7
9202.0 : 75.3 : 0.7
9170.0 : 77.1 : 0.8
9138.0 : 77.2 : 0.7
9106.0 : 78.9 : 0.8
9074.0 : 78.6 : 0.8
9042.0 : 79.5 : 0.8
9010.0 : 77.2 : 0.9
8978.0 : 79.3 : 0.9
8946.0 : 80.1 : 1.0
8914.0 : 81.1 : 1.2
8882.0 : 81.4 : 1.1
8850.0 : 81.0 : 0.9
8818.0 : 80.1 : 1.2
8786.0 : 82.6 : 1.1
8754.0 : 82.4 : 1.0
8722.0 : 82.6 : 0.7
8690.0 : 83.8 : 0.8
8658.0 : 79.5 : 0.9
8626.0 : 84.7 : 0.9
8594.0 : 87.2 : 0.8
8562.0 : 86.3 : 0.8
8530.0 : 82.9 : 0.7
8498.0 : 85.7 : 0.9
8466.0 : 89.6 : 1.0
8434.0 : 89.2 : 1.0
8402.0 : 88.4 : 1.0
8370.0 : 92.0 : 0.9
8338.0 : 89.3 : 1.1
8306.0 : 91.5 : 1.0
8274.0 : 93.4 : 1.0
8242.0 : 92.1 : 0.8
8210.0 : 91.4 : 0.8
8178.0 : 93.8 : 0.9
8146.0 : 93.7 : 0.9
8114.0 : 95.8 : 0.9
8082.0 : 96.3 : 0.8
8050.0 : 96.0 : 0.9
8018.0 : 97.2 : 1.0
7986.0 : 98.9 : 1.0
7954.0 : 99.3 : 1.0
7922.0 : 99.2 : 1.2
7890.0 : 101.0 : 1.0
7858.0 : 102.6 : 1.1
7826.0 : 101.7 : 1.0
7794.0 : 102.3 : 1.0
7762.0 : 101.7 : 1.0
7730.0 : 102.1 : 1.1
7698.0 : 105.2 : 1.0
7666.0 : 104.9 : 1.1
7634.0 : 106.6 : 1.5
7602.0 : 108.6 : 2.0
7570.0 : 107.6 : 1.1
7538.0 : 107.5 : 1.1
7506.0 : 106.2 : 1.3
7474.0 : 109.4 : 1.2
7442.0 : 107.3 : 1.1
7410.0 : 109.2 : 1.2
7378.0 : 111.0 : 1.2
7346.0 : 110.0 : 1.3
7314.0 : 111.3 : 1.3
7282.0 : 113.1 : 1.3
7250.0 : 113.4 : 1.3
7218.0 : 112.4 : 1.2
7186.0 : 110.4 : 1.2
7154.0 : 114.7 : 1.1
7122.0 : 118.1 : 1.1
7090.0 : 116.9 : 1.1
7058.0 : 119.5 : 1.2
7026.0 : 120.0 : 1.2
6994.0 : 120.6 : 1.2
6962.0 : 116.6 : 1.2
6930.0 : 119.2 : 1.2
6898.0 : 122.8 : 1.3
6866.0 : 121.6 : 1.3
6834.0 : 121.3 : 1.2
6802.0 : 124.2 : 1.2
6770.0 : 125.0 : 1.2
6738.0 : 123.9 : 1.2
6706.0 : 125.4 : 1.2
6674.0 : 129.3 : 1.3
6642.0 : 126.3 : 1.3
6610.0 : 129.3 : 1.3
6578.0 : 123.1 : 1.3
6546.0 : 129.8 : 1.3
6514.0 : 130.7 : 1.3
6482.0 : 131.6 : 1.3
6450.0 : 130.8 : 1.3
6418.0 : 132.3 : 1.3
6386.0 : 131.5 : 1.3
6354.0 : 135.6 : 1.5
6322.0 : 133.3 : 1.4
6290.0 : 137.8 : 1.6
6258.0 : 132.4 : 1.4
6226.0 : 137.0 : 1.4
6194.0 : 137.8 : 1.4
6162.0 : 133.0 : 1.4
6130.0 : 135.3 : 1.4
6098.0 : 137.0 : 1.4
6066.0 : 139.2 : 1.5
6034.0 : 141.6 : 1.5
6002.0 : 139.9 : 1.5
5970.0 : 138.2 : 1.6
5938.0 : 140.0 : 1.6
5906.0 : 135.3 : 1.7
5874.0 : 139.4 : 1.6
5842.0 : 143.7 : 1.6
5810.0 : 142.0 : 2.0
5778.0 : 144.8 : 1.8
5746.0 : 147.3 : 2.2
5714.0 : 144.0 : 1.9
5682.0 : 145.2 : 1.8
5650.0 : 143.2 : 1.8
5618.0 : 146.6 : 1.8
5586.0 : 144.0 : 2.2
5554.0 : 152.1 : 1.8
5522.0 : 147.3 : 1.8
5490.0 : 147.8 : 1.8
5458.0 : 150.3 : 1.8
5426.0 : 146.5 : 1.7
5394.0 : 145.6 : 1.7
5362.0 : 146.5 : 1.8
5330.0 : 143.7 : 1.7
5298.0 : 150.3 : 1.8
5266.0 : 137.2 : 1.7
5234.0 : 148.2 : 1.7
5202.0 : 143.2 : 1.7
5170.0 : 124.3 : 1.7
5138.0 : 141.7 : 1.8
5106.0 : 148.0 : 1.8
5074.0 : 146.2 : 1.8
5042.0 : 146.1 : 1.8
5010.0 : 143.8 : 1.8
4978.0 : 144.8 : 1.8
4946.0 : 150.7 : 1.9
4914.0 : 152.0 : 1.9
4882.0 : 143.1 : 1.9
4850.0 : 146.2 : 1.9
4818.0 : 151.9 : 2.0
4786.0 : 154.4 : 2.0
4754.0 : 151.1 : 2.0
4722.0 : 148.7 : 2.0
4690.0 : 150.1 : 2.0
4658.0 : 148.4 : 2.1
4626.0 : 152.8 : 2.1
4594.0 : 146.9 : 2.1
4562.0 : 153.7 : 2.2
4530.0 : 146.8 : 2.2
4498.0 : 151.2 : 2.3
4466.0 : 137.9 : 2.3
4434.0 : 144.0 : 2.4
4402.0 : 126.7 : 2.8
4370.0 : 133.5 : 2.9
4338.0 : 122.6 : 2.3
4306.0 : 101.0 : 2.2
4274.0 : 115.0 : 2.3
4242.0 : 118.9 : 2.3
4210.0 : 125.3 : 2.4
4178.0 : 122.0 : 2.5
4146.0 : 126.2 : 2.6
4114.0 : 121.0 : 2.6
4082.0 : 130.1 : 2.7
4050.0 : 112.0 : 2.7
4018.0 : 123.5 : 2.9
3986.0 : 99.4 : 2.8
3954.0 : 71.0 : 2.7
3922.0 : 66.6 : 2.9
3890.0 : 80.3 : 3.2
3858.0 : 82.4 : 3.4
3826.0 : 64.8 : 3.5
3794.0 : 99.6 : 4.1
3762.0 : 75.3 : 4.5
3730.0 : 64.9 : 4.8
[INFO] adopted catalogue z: 0.000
